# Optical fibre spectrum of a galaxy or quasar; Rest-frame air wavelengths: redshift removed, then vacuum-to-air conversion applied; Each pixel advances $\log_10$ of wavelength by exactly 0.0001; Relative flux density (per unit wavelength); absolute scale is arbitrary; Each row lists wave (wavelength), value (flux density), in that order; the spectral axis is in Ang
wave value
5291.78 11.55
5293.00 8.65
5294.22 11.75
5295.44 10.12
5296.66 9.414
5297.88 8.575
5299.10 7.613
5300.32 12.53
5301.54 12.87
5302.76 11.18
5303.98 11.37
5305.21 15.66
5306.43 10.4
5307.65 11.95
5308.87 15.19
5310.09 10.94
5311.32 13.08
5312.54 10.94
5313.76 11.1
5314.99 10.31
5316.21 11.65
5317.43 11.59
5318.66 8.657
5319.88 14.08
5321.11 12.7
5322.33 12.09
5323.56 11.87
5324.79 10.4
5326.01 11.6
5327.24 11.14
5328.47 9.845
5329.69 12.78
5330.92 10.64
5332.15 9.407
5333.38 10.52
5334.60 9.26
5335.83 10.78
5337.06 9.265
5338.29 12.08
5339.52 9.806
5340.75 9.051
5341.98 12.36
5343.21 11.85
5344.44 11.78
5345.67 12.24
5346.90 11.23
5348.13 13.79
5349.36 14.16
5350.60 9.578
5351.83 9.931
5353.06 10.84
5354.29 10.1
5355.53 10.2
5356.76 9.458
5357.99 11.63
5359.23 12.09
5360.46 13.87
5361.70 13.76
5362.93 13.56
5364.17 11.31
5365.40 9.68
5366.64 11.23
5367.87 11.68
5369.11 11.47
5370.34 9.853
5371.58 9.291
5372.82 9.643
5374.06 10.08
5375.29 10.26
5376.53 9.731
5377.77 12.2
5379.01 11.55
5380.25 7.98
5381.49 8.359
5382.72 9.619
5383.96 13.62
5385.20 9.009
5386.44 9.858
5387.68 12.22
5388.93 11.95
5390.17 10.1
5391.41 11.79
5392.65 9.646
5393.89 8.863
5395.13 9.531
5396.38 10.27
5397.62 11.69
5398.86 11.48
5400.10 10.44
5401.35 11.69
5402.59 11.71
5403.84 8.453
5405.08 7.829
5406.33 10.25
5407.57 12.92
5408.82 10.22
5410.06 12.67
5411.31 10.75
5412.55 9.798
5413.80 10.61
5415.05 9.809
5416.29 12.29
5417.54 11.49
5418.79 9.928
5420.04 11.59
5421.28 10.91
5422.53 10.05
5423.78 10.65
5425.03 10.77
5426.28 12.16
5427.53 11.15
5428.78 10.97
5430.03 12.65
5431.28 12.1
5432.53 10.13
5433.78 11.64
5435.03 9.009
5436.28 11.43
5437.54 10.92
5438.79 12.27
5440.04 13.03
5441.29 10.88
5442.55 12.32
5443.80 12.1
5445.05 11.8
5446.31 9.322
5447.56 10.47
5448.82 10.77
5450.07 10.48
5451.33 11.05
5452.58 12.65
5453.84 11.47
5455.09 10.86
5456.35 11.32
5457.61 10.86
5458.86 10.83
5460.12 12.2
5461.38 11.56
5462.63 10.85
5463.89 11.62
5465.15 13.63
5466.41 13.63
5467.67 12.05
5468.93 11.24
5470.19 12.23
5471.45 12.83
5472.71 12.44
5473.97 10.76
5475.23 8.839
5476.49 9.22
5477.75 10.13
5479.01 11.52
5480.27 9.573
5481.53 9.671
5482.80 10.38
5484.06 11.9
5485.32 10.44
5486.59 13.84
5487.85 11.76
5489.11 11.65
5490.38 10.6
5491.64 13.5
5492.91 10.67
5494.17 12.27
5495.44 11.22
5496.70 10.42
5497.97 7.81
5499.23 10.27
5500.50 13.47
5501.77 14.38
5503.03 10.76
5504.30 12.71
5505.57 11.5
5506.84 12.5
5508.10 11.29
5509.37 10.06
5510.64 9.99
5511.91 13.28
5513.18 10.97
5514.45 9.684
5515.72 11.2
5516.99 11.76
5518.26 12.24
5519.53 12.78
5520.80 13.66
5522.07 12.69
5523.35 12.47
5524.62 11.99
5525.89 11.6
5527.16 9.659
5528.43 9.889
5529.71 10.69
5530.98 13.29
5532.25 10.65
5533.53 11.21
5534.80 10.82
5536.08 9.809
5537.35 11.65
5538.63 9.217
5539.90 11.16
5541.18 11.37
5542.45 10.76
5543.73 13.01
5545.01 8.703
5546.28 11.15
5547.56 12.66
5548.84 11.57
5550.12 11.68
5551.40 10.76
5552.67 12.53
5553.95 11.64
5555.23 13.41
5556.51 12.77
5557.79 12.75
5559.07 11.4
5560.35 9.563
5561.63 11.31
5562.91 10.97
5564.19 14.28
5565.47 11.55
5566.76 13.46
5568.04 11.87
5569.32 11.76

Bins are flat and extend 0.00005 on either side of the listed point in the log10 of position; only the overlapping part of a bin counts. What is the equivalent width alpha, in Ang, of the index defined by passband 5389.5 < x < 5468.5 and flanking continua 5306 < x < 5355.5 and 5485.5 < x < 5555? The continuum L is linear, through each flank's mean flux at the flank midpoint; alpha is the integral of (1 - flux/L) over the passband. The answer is 2.0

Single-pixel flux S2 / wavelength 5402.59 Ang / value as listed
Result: 11.71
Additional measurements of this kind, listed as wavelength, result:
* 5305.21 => 15.66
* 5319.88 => 14.08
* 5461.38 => 11.56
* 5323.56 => 11.87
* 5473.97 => 10.76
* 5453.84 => 11.47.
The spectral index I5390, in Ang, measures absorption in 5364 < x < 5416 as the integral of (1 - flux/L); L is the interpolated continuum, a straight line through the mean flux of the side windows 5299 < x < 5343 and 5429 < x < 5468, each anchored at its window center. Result 4.1 Ang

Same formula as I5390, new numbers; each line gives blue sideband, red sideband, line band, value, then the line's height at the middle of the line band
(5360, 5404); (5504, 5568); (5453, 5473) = -1.2 Ang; 11.2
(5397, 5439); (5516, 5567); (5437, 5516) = -0.8 Ang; 11.3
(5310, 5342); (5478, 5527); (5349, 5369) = -0.5 Ang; 11.1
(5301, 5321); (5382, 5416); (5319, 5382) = 1.7 Ang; 11.4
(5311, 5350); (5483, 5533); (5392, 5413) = 1.7 Ang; 11.4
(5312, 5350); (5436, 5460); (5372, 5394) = 1.8 Ang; 11.3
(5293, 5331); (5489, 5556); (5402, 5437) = 1.7 Ang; 11.4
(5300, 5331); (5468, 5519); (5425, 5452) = 0.4 Ang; 11.4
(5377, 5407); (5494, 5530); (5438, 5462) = -1.0 Ang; 10.9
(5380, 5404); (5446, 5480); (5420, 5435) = -0.3 Ang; 10.9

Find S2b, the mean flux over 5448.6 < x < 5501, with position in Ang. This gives 11.3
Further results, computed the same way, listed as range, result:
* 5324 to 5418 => 10.8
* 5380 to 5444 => 10.8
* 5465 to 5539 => 11.4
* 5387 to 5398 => 10.6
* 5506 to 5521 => 11.6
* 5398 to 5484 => 11.1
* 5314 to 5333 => 11.2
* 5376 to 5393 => 10.6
